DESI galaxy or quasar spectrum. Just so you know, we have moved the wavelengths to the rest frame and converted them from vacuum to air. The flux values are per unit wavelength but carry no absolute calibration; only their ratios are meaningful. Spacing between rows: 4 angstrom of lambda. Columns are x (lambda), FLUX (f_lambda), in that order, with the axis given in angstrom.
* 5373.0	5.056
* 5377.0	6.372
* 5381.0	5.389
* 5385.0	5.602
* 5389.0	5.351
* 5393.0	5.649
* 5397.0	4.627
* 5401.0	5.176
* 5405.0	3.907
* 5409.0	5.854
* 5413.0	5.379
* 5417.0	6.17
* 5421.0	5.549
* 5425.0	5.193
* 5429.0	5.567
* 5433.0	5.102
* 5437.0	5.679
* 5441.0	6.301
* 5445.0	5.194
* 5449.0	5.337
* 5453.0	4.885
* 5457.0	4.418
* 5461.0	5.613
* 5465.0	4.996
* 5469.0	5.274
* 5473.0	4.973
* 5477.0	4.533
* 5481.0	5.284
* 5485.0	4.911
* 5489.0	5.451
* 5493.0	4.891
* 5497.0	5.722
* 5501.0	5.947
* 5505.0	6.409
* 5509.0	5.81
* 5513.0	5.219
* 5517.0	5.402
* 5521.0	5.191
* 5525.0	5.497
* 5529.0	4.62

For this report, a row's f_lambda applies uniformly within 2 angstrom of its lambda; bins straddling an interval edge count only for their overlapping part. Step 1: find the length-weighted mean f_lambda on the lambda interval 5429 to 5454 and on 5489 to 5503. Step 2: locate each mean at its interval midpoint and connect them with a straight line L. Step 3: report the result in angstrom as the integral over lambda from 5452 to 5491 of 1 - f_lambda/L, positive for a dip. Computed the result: 3.17 angstrom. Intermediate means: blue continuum 5.45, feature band 5.04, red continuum 5.51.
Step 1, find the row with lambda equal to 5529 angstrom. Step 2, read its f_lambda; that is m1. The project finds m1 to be 4.62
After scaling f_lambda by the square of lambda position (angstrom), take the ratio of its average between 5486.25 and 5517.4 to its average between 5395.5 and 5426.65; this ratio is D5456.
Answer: 1.10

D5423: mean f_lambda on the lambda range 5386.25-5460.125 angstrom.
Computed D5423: 5.3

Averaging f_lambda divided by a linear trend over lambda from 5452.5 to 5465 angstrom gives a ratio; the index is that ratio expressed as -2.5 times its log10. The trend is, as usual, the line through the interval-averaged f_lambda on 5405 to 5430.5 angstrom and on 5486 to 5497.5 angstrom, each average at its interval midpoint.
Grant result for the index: 0.08 mag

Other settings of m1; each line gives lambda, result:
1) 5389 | 5.351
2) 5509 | 5.81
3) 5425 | 5.193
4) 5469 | 5.274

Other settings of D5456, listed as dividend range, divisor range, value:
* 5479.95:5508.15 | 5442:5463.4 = 1.09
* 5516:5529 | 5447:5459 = 1.10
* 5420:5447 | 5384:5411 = 1.08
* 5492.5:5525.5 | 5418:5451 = 1.04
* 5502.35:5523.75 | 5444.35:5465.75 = 1.13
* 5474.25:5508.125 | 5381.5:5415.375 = 1.07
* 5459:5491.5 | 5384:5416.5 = 1.01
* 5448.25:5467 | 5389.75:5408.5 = 1.04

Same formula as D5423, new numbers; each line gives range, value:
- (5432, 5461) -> 5.3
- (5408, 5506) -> 5.37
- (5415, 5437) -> 5.53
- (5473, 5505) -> 5.3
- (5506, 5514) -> 5.66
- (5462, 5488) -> 5.04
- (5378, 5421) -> 5.35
